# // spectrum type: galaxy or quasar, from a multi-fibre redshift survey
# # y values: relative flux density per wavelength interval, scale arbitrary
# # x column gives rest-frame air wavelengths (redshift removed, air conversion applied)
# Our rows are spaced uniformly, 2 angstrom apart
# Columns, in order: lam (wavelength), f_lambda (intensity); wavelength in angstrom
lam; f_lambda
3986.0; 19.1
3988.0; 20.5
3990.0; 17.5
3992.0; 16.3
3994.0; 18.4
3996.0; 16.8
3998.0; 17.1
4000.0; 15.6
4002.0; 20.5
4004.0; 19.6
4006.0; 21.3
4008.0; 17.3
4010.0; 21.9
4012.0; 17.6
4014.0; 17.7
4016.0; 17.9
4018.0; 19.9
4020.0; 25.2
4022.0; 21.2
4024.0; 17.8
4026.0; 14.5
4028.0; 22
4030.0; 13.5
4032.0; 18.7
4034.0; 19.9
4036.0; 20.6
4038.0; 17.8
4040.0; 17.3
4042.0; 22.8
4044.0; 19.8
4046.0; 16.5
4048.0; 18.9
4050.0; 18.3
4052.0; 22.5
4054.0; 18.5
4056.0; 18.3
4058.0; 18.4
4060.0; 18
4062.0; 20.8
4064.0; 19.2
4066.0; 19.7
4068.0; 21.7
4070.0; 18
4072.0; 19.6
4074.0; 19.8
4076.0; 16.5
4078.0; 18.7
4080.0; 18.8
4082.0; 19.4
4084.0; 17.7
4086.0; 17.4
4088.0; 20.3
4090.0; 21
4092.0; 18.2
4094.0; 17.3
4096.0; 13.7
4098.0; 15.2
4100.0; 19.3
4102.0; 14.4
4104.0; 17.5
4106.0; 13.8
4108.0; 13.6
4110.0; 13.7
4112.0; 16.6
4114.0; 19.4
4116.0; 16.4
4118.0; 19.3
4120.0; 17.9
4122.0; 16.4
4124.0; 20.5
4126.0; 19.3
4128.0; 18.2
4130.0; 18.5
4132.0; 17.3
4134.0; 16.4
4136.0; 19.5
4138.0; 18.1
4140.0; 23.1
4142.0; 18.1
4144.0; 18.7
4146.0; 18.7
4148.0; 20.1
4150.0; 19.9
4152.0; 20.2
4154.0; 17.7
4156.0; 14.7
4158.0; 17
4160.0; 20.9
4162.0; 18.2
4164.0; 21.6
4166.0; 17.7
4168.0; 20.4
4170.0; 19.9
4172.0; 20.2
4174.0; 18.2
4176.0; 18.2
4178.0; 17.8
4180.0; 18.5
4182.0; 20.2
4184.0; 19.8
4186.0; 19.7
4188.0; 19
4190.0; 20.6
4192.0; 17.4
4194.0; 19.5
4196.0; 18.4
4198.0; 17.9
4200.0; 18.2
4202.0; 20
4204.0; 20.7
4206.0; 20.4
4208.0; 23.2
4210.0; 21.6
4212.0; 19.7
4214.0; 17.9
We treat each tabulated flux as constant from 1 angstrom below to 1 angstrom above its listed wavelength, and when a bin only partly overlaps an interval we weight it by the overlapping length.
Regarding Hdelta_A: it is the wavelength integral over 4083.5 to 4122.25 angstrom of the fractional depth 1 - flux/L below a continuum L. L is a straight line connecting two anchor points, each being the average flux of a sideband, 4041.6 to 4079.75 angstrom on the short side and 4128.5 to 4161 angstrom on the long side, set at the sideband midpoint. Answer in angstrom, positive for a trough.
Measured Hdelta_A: 4.1 angstrom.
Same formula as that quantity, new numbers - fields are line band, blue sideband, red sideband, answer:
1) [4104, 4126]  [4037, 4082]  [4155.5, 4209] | 2.6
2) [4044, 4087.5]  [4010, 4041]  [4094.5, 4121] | -3.3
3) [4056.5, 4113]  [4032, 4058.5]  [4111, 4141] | 3.1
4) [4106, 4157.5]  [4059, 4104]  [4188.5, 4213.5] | 2.6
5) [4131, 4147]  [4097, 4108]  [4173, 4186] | -1.4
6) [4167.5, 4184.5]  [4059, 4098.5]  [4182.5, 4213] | 0.3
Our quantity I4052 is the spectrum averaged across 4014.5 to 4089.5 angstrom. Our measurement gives 19.1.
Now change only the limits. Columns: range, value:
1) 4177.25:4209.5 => 19.5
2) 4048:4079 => 19.2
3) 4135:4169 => 19.1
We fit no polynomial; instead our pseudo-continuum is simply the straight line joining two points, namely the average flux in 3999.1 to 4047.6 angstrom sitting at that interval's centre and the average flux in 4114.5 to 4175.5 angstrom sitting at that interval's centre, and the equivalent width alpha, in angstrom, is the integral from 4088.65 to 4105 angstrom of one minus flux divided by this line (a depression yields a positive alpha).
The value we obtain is 1.5 angstrom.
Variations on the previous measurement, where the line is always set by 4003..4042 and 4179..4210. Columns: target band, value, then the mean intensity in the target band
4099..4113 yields 2.8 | 15.6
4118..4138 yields 1.2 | 18.3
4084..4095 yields 0.3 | 18.7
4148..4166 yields 0.7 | 18.8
